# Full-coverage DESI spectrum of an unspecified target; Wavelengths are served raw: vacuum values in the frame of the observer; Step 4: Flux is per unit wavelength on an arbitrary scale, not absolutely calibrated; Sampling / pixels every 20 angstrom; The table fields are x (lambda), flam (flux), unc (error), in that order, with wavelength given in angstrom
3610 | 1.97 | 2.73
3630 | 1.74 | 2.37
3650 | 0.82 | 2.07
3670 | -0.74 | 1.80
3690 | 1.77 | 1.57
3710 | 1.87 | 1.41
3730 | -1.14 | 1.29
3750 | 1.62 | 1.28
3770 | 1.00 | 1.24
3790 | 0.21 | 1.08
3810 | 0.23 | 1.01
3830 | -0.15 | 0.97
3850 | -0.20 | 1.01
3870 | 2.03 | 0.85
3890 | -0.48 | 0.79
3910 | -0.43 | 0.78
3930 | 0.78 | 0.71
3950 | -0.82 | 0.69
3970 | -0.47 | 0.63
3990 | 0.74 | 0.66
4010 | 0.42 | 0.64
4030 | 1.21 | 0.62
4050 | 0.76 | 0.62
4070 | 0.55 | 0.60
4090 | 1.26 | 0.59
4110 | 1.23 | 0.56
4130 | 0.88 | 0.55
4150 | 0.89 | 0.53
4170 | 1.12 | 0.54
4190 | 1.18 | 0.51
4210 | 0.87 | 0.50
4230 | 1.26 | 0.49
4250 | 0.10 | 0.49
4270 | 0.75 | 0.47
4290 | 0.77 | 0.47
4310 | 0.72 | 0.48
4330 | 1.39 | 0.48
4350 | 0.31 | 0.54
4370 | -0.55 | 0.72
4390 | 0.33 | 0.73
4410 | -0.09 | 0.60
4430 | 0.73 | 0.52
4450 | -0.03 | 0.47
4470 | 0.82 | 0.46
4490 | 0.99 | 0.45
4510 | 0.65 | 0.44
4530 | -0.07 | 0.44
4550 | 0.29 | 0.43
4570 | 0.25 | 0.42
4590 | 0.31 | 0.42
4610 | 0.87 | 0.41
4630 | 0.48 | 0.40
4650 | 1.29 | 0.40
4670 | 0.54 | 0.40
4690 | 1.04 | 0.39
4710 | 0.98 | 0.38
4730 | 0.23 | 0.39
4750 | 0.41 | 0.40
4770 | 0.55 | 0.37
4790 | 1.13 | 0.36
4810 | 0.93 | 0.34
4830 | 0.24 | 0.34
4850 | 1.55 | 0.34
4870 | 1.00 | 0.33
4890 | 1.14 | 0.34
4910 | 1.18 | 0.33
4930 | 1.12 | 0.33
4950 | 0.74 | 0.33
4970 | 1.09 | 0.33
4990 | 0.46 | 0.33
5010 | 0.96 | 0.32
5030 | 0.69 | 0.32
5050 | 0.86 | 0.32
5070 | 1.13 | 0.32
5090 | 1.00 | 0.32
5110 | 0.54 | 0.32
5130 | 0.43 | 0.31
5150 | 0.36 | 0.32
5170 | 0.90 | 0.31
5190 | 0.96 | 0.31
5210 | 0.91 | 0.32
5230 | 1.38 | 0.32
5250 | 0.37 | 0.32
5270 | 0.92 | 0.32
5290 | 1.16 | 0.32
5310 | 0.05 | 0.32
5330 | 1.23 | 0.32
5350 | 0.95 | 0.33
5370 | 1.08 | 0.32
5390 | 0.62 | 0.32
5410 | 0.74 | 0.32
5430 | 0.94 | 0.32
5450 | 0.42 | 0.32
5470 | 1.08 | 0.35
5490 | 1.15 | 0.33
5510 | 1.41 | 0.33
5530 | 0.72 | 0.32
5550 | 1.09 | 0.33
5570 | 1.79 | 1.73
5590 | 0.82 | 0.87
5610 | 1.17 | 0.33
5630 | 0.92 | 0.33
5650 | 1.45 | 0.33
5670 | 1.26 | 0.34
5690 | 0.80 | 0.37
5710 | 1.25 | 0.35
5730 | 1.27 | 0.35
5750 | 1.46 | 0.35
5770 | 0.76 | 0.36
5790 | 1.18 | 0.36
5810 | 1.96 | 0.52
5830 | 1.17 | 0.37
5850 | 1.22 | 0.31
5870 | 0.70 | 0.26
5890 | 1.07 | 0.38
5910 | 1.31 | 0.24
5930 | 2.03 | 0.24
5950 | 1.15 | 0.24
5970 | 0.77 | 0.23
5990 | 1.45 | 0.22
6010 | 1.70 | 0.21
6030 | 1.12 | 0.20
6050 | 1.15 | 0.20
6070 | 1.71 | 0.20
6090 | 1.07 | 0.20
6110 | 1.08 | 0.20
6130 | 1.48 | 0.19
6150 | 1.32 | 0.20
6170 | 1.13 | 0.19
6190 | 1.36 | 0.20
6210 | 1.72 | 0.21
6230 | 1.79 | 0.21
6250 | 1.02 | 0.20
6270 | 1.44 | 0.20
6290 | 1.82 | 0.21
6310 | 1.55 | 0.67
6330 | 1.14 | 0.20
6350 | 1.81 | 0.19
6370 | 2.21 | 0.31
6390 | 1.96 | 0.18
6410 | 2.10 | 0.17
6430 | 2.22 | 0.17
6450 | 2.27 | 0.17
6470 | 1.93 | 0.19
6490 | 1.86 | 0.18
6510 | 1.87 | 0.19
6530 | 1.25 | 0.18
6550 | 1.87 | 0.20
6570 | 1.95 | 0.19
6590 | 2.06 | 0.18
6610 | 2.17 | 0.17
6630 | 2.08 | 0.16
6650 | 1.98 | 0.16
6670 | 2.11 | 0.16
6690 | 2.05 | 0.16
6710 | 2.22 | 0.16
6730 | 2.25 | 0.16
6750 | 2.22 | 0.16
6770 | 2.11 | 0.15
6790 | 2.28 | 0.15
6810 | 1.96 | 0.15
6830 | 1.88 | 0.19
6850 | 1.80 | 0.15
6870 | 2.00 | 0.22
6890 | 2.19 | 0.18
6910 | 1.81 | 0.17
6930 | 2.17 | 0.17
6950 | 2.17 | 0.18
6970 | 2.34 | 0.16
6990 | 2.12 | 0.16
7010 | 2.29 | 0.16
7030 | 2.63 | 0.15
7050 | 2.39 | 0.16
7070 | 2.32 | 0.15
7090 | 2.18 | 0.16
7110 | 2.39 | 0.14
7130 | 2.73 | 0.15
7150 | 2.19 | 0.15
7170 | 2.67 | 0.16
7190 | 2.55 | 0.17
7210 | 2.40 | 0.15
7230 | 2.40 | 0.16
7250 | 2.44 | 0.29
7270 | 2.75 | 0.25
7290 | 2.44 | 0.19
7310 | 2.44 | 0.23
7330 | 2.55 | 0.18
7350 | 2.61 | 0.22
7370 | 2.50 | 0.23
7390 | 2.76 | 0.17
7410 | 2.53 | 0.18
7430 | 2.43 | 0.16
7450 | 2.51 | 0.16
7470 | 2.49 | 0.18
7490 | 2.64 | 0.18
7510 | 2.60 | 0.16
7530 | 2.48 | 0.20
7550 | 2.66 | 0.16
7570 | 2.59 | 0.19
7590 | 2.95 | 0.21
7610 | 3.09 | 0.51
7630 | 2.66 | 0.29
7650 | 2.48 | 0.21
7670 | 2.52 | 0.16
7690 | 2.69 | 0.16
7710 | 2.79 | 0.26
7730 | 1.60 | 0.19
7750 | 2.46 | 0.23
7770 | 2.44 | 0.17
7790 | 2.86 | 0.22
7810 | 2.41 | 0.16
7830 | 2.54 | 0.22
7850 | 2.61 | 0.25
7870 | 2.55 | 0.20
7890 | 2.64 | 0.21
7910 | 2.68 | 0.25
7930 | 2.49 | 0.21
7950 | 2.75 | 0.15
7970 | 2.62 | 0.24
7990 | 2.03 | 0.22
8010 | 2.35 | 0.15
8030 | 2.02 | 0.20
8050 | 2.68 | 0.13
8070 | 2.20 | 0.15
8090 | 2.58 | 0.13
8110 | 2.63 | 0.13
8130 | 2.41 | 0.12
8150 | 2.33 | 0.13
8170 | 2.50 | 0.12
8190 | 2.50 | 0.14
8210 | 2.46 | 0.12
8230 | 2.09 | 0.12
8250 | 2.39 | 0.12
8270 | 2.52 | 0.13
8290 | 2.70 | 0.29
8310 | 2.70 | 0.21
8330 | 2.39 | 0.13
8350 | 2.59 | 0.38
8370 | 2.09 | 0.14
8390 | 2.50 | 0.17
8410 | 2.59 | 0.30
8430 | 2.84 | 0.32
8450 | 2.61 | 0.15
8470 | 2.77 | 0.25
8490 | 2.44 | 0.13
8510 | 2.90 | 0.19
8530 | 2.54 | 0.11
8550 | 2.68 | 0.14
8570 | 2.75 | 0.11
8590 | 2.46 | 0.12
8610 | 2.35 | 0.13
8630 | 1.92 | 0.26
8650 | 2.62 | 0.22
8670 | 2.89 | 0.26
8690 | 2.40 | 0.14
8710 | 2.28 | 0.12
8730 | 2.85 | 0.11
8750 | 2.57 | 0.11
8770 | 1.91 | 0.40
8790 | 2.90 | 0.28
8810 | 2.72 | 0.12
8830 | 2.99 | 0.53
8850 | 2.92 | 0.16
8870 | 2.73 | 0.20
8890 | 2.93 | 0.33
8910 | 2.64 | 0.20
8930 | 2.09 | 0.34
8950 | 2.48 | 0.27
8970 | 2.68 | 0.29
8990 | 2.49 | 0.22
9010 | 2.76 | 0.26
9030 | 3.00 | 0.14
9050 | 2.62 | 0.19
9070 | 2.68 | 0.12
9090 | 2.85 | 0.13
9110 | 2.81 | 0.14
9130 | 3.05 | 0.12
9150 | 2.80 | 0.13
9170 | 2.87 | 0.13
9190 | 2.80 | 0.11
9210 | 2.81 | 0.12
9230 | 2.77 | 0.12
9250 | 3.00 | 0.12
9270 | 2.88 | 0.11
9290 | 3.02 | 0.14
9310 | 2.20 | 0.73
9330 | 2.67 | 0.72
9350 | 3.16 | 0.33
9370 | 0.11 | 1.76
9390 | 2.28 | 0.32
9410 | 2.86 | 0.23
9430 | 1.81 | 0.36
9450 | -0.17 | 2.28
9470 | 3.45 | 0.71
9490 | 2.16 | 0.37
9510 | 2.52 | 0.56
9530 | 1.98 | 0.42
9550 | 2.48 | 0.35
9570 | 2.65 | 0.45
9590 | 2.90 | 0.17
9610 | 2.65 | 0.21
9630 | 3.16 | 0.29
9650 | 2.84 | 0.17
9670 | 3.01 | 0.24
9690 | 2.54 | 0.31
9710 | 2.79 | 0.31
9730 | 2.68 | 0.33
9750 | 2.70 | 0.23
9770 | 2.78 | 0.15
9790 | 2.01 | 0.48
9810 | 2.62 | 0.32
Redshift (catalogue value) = 0.590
